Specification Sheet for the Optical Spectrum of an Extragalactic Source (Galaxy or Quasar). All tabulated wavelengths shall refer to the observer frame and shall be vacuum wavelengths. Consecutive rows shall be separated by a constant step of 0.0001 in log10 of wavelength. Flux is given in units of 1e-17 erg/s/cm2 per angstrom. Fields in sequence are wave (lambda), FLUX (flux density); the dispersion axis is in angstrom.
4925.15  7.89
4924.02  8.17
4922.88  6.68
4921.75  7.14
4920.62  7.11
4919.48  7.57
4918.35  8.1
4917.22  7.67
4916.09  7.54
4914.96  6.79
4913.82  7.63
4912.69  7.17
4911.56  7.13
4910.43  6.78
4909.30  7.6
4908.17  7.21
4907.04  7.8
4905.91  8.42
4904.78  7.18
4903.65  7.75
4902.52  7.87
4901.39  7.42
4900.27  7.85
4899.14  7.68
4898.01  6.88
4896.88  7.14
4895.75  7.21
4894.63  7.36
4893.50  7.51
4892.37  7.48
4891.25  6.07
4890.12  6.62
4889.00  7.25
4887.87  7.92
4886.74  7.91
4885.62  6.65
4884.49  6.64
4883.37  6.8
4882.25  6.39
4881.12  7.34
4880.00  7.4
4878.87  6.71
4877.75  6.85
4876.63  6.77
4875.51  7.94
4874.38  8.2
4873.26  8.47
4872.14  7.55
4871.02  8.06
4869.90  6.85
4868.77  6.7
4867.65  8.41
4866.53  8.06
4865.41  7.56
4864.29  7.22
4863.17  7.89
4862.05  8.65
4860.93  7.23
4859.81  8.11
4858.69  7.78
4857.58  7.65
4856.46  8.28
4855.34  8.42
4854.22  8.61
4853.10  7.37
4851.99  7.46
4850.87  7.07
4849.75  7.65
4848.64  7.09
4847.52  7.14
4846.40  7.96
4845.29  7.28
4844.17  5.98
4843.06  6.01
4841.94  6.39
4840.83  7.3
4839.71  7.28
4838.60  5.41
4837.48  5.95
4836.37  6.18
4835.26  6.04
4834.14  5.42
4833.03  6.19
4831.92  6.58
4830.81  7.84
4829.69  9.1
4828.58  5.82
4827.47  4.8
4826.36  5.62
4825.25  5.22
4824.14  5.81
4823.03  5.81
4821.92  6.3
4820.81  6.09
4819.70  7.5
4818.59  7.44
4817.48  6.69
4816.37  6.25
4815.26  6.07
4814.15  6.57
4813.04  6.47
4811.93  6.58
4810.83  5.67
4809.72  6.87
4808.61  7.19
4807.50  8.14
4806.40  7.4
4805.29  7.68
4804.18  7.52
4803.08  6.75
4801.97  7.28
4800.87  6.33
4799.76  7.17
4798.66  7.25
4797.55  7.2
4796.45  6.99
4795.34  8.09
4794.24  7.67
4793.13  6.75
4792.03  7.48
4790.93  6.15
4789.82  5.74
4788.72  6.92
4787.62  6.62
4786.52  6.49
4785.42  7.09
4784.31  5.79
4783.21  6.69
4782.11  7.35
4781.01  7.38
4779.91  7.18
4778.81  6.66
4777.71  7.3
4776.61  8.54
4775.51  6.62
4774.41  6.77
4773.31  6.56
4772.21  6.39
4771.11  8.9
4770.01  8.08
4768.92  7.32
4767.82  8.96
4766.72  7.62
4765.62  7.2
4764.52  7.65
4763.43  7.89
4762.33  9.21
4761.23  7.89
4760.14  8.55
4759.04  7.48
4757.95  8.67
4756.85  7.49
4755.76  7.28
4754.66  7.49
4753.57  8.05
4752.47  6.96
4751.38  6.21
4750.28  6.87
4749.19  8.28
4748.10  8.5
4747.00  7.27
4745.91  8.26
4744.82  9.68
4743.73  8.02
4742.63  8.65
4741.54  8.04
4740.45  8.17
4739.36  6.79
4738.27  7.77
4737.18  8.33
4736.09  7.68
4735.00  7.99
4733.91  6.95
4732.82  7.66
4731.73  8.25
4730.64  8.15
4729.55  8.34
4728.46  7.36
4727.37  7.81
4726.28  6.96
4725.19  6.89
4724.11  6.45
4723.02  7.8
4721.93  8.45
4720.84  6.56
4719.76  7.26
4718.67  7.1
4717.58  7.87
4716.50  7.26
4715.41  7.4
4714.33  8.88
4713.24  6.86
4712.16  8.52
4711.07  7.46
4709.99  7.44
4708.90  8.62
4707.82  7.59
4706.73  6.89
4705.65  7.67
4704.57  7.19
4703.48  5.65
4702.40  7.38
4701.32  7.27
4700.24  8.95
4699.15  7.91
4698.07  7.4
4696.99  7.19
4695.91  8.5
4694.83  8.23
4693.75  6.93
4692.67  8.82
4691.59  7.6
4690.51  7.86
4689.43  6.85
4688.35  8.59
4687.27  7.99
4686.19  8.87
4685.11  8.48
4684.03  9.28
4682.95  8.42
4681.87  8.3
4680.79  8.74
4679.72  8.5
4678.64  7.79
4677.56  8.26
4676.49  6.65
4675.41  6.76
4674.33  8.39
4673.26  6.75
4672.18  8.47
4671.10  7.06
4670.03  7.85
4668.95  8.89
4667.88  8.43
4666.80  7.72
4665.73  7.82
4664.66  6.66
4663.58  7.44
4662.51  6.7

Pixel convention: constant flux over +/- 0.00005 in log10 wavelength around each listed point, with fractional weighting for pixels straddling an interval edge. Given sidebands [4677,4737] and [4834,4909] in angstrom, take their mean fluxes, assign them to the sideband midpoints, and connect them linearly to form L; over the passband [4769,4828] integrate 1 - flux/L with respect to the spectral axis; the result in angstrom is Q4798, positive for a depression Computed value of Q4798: 5.4 angstrom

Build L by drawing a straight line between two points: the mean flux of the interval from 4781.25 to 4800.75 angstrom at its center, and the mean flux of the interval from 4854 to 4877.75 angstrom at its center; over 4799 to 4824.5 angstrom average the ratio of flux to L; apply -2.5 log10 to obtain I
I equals 0.058 mag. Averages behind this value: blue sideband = 6.9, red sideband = 7.79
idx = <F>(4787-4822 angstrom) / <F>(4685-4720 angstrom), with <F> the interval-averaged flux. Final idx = 0.90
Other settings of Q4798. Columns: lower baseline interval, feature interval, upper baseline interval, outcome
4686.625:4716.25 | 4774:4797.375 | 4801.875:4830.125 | -0.23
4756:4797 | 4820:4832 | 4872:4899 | 1.65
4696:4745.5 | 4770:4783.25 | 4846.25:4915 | 0.60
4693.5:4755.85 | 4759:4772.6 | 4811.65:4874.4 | -1.00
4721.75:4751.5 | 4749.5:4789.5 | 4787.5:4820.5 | -0.05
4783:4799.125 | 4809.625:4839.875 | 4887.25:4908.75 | 3.05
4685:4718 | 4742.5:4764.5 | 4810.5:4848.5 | -2.14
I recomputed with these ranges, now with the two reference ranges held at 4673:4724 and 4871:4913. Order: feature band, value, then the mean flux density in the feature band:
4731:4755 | -0.022 mag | 7.82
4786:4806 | 0.080 mag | 7.01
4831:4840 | 0.206 mag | 6.17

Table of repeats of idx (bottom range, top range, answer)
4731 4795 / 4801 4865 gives 0.92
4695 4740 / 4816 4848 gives 0.85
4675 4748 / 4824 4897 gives 0.91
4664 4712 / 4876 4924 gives 0.93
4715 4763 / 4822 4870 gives 0.91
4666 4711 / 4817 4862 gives 0.87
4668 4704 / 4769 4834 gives 0.87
